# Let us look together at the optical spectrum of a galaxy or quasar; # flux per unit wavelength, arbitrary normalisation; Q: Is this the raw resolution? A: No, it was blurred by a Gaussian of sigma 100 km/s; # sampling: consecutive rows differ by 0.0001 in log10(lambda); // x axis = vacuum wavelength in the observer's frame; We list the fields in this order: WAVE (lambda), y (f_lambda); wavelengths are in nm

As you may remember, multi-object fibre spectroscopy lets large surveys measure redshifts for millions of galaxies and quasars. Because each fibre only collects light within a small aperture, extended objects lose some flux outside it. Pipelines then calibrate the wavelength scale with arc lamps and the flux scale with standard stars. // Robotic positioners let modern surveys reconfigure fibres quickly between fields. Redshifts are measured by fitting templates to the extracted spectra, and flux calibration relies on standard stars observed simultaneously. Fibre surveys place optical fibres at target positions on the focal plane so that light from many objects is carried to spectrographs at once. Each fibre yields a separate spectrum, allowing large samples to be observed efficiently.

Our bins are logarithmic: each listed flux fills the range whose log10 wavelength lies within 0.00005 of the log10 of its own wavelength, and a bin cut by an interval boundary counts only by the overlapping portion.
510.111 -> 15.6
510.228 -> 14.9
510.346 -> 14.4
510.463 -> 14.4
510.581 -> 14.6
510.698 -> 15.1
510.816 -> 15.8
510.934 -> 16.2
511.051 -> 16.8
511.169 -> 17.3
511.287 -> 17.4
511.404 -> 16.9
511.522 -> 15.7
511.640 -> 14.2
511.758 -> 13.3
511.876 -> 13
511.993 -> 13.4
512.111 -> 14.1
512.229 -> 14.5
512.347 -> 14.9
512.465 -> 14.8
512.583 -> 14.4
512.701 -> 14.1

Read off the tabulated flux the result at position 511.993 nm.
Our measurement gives 13.4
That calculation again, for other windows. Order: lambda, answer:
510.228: 14.9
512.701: 14.1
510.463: 14.4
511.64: 14.2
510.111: 15.6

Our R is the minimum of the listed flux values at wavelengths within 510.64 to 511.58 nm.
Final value 15.1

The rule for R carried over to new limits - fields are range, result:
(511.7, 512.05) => 13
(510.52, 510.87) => 14.6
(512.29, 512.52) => 14.8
